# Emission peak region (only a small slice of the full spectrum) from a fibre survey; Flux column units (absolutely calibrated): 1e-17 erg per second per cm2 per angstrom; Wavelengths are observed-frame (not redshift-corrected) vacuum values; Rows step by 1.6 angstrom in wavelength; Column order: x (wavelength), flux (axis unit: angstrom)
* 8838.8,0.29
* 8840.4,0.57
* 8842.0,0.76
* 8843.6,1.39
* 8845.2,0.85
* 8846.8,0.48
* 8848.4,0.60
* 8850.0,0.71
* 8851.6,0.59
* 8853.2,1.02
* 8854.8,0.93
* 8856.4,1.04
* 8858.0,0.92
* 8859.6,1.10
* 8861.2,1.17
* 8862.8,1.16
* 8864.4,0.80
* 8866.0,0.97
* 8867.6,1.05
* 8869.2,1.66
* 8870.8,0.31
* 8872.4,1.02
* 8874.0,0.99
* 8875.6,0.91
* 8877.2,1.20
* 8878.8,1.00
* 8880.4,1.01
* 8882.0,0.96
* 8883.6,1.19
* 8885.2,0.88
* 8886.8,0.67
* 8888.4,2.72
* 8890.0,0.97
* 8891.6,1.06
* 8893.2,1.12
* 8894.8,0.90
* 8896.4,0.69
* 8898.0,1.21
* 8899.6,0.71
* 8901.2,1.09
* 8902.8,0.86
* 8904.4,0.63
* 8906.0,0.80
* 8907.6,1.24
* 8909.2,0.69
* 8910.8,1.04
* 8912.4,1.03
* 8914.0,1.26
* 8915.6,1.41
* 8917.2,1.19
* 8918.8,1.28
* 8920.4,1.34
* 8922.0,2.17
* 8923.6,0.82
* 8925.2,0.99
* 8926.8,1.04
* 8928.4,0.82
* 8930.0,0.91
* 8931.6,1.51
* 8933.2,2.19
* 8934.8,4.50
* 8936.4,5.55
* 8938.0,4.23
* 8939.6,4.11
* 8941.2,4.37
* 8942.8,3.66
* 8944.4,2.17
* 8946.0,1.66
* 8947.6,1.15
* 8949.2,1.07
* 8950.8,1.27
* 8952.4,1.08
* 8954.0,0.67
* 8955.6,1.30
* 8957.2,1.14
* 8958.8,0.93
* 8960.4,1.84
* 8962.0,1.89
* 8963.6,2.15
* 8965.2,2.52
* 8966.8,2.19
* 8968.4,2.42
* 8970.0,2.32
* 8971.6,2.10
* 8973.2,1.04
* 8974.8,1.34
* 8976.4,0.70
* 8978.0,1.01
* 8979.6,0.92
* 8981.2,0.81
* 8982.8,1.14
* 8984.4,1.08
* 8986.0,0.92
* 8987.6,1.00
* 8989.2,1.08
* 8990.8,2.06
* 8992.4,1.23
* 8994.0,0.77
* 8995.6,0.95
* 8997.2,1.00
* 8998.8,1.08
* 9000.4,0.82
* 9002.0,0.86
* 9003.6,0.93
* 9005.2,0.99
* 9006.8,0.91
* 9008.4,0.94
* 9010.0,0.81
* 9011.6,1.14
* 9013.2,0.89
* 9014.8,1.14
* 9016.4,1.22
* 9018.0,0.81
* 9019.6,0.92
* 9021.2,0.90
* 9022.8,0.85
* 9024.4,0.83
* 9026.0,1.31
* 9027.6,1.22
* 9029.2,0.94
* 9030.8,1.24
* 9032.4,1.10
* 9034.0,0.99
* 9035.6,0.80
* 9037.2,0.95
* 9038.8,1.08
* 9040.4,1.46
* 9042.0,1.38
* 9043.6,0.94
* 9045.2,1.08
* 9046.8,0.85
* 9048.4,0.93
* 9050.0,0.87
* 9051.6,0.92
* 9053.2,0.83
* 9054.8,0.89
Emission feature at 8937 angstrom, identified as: H-alpha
